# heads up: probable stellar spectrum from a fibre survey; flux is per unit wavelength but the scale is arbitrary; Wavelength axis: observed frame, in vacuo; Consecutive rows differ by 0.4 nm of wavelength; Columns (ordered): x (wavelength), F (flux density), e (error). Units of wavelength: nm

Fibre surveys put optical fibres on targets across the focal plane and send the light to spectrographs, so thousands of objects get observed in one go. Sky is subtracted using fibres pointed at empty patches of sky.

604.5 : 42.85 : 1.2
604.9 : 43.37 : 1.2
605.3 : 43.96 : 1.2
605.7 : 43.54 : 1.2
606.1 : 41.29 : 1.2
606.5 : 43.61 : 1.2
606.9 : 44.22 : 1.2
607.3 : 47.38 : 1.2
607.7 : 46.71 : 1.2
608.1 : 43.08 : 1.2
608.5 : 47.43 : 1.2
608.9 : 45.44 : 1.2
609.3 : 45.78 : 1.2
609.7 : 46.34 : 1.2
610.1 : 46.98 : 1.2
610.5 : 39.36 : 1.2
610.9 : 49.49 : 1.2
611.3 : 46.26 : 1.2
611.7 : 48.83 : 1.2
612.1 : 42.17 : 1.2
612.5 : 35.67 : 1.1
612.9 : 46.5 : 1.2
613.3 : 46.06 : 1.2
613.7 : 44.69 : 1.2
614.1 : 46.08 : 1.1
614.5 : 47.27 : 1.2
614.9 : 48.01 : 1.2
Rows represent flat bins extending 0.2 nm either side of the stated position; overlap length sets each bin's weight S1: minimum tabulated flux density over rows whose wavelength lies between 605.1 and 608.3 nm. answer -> 41.29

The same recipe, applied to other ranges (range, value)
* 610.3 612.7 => 35.67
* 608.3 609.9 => 45.44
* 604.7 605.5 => 43.37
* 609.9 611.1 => 39.36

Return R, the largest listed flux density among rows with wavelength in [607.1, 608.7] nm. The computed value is 47.43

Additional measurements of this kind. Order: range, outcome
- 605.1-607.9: 47.38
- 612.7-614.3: 46.5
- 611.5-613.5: 48.83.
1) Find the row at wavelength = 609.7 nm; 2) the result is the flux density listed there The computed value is 46.34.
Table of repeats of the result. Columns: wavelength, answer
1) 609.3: 45.78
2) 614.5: 47.27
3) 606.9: 44.22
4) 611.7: 48.83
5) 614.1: 46.08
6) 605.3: 43.96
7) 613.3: 46.06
